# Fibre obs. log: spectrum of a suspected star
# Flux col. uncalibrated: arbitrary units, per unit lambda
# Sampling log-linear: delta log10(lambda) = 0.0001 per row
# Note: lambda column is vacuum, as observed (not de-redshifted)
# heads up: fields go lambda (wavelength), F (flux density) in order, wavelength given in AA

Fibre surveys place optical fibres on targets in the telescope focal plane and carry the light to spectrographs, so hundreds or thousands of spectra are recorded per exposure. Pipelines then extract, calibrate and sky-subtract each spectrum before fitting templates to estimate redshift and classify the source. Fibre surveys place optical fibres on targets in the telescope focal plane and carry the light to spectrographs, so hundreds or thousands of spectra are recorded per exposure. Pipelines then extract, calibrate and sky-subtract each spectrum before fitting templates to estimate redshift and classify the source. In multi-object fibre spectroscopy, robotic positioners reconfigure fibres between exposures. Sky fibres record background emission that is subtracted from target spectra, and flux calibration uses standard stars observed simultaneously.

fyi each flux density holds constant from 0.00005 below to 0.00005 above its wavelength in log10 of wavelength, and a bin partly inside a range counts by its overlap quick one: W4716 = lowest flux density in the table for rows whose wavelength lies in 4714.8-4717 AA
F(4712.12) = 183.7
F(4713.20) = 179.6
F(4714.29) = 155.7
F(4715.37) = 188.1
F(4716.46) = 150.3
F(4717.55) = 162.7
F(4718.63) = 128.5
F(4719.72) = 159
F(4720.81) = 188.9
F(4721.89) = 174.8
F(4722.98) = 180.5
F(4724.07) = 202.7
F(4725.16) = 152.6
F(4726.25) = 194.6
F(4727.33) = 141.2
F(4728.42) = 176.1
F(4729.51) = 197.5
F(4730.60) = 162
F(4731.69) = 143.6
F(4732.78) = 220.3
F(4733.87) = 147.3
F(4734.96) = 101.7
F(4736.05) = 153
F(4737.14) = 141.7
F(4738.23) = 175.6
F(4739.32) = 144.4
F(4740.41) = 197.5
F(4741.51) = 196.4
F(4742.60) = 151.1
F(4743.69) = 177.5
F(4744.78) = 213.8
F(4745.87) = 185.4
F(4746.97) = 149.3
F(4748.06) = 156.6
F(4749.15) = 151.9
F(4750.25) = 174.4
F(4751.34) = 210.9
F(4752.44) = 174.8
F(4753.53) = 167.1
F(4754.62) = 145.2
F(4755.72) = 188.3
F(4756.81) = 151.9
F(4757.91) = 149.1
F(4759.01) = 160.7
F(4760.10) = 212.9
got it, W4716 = 150.3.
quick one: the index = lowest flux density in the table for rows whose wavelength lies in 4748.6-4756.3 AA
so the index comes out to 145.2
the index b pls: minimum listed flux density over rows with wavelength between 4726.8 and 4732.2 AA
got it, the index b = 141.2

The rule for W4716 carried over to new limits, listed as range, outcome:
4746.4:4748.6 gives 149.3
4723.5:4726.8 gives 152.6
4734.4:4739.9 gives 101.7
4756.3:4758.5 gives 149.1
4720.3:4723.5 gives 174.8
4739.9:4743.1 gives 151.1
